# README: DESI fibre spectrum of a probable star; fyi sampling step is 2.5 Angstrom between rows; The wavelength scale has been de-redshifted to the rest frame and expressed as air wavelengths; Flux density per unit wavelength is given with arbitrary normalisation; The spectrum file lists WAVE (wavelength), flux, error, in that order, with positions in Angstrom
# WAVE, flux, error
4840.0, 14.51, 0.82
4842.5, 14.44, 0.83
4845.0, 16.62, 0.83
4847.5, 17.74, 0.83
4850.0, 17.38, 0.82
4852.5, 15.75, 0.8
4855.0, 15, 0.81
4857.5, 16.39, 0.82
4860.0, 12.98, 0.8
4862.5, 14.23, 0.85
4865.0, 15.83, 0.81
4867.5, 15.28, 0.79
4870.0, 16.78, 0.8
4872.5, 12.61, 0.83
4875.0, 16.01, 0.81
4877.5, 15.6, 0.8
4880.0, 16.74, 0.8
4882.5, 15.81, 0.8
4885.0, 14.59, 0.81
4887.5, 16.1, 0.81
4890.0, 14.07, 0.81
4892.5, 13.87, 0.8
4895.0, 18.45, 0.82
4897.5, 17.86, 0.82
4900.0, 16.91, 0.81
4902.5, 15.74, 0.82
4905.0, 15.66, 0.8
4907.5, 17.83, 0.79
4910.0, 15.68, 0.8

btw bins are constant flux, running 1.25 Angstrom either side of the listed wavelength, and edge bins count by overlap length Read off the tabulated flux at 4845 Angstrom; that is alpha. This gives 16.62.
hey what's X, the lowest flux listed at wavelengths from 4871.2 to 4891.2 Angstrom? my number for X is 12.61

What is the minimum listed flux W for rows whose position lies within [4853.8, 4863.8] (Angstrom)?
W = 12.98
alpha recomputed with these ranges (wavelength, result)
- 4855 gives 15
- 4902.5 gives 15.74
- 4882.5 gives 15.81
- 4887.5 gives 16.1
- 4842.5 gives 14.44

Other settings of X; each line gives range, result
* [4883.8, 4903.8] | 13.87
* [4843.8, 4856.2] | 15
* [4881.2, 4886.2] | 14.59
